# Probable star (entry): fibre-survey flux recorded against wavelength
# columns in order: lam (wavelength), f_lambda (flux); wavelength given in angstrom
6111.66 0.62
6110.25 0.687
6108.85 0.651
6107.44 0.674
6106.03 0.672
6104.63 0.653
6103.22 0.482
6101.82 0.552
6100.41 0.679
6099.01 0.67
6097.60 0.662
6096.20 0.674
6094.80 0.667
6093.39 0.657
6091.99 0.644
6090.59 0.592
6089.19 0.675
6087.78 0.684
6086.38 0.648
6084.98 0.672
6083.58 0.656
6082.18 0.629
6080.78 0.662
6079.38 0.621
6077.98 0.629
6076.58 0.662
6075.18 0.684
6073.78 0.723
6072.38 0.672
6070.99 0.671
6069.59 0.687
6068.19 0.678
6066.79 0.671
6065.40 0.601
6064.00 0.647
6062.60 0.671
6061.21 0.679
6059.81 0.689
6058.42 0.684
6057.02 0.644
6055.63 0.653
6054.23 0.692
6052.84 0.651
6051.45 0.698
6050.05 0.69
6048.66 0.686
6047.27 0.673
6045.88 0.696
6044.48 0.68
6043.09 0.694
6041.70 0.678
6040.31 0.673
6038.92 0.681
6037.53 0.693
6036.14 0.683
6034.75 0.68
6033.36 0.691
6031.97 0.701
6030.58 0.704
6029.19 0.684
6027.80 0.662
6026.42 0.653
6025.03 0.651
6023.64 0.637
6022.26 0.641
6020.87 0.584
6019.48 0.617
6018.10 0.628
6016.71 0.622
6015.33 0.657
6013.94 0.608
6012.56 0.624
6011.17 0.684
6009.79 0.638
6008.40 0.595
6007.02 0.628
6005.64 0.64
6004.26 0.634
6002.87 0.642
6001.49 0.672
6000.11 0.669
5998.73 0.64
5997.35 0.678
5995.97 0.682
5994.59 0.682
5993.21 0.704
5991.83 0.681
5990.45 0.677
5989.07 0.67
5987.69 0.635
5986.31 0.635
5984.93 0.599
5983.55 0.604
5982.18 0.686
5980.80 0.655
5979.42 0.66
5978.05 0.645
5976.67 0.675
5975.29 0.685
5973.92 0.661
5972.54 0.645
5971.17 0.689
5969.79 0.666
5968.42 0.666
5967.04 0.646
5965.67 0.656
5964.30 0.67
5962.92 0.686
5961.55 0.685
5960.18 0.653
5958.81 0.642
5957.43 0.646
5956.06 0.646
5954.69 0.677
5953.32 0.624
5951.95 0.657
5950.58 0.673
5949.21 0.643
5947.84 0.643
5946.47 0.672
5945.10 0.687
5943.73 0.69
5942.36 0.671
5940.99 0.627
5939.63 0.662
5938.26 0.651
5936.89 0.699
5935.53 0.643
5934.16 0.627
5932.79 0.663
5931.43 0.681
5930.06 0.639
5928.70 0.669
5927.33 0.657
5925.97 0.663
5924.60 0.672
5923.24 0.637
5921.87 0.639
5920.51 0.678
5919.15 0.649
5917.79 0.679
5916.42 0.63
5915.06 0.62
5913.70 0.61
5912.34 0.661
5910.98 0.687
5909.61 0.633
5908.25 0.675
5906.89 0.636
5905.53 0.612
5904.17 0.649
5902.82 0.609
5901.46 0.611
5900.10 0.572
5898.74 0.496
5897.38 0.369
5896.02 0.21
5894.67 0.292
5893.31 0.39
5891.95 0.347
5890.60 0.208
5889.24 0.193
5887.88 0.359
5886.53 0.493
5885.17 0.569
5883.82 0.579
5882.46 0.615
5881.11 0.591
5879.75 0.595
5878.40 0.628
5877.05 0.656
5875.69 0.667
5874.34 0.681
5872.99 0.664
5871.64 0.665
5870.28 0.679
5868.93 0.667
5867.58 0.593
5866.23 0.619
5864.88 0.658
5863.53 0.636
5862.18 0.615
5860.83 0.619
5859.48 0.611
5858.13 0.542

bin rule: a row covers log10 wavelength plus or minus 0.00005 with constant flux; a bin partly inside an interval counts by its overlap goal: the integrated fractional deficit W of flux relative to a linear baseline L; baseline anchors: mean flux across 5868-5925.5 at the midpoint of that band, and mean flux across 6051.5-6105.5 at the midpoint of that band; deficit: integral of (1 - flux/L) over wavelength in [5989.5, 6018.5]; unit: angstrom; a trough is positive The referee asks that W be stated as -1.57 angstrom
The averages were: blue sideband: 0.566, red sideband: 0.655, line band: 0.652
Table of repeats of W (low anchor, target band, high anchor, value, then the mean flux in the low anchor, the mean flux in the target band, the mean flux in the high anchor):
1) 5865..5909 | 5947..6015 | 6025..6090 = -4.8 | 0.539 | 0.655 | 0.672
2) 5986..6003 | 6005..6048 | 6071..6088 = 0.5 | 0.668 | 0.658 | 0.662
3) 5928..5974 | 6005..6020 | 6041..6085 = 0.8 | 0.66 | 0.631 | 0.669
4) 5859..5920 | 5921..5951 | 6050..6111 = -3.6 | 0.567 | 0.659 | 0.657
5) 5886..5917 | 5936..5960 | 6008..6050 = -4.2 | 0.503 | 0.659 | 0.661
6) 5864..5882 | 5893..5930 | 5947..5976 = 3.3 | 0.643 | 0.592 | 0.66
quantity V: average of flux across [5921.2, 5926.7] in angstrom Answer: 0.652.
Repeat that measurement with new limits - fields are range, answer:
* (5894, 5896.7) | 0.251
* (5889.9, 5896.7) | 0.289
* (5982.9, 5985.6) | 0.601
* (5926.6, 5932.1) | 0.662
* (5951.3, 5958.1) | 0.65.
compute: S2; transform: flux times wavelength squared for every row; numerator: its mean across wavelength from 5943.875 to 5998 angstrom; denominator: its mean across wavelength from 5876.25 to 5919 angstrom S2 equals 1.27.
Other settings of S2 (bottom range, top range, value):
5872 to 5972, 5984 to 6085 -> 1.13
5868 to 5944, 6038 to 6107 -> 1.19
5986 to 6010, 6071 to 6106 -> 1.02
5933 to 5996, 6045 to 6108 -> 1.04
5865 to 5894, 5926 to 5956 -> 1.23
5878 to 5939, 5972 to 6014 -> 1.18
